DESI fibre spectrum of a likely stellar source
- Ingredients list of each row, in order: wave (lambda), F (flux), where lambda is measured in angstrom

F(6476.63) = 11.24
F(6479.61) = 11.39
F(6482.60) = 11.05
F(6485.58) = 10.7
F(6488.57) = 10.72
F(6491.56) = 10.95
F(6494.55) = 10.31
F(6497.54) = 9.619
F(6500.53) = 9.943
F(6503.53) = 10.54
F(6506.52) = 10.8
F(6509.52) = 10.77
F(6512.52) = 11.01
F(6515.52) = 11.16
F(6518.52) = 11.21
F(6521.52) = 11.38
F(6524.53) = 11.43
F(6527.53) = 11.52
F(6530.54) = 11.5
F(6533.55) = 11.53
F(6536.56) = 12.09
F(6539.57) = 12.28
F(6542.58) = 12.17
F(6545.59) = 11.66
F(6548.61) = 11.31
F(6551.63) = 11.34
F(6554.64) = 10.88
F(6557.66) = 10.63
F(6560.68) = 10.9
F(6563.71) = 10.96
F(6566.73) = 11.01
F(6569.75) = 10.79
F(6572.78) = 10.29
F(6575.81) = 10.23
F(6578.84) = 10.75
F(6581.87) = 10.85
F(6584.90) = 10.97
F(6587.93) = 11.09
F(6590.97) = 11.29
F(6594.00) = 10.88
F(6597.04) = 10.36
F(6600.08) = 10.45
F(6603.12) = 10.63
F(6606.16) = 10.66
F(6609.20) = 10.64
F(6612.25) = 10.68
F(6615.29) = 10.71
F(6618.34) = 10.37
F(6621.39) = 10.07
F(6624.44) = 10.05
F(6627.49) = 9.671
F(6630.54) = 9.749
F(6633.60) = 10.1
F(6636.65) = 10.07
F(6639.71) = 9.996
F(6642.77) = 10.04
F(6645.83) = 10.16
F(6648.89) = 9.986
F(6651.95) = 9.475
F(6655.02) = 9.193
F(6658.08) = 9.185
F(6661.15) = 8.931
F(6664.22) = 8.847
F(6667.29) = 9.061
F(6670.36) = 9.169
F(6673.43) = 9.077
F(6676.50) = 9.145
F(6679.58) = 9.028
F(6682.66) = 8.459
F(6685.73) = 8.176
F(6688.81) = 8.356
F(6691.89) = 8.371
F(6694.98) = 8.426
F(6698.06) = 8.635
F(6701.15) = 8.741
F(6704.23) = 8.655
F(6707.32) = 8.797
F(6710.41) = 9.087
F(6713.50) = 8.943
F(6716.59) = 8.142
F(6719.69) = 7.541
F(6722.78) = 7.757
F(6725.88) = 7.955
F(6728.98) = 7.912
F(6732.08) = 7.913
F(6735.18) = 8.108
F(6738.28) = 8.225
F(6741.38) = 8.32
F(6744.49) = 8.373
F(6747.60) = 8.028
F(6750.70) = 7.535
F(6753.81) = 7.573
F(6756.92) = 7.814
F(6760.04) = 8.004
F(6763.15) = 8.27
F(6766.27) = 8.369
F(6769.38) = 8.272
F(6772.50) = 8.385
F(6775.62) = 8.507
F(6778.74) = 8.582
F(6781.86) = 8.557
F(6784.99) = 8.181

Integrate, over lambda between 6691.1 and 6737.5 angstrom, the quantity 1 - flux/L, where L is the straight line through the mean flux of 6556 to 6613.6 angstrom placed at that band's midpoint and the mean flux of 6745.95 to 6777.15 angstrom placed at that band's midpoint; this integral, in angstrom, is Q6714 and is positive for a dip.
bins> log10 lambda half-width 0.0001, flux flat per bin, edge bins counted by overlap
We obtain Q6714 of 2.4 angstrom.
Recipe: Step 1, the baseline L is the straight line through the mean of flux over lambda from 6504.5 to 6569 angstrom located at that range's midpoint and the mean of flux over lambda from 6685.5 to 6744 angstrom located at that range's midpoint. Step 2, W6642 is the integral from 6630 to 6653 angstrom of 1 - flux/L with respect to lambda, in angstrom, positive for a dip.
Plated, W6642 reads -1.0 angstrom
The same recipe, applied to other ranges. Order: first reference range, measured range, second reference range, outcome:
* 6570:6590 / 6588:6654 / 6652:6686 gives -2.5 angstrom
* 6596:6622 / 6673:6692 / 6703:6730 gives 0.8 angstrom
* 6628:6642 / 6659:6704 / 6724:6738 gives 1.3 angstrom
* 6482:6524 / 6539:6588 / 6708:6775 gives -4.7 angstrom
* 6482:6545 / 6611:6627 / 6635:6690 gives -0.9 angstrom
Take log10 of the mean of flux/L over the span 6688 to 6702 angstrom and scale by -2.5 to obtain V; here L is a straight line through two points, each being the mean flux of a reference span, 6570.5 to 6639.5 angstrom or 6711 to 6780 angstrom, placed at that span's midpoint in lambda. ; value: 0.06 mag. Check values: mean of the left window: 10.5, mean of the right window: 8.13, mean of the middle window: 8.5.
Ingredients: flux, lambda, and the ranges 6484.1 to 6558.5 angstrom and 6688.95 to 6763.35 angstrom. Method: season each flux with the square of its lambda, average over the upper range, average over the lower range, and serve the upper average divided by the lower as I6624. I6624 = 0.79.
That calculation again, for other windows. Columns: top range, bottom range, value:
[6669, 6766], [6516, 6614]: 0.79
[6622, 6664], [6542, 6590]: 0.91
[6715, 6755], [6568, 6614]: 0.78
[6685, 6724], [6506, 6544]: 0.78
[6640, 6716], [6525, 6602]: 0.84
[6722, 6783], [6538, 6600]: 0.78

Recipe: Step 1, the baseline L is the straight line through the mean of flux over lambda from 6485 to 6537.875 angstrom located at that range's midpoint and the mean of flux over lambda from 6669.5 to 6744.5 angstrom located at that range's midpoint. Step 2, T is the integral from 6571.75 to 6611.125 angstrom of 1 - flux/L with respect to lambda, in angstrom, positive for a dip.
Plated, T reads -3.1 angstrom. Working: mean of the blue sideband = 11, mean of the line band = 10.7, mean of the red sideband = 8.45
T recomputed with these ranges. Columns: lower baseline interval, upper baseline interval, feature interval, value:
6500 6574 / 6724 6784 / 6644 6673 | 0.46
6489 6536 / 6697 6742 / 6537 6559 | -2.14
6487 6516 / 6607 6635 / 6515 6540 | -2.53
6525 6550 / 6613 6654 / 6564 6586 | 0.73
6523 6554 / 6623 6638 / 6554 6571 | 0.52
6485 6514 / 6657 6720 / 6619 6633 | -0.92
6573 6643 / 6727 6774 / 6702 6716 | -0.08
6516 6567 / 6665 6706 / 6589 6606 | -0.60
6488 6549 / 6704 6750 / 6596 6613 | -1.08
